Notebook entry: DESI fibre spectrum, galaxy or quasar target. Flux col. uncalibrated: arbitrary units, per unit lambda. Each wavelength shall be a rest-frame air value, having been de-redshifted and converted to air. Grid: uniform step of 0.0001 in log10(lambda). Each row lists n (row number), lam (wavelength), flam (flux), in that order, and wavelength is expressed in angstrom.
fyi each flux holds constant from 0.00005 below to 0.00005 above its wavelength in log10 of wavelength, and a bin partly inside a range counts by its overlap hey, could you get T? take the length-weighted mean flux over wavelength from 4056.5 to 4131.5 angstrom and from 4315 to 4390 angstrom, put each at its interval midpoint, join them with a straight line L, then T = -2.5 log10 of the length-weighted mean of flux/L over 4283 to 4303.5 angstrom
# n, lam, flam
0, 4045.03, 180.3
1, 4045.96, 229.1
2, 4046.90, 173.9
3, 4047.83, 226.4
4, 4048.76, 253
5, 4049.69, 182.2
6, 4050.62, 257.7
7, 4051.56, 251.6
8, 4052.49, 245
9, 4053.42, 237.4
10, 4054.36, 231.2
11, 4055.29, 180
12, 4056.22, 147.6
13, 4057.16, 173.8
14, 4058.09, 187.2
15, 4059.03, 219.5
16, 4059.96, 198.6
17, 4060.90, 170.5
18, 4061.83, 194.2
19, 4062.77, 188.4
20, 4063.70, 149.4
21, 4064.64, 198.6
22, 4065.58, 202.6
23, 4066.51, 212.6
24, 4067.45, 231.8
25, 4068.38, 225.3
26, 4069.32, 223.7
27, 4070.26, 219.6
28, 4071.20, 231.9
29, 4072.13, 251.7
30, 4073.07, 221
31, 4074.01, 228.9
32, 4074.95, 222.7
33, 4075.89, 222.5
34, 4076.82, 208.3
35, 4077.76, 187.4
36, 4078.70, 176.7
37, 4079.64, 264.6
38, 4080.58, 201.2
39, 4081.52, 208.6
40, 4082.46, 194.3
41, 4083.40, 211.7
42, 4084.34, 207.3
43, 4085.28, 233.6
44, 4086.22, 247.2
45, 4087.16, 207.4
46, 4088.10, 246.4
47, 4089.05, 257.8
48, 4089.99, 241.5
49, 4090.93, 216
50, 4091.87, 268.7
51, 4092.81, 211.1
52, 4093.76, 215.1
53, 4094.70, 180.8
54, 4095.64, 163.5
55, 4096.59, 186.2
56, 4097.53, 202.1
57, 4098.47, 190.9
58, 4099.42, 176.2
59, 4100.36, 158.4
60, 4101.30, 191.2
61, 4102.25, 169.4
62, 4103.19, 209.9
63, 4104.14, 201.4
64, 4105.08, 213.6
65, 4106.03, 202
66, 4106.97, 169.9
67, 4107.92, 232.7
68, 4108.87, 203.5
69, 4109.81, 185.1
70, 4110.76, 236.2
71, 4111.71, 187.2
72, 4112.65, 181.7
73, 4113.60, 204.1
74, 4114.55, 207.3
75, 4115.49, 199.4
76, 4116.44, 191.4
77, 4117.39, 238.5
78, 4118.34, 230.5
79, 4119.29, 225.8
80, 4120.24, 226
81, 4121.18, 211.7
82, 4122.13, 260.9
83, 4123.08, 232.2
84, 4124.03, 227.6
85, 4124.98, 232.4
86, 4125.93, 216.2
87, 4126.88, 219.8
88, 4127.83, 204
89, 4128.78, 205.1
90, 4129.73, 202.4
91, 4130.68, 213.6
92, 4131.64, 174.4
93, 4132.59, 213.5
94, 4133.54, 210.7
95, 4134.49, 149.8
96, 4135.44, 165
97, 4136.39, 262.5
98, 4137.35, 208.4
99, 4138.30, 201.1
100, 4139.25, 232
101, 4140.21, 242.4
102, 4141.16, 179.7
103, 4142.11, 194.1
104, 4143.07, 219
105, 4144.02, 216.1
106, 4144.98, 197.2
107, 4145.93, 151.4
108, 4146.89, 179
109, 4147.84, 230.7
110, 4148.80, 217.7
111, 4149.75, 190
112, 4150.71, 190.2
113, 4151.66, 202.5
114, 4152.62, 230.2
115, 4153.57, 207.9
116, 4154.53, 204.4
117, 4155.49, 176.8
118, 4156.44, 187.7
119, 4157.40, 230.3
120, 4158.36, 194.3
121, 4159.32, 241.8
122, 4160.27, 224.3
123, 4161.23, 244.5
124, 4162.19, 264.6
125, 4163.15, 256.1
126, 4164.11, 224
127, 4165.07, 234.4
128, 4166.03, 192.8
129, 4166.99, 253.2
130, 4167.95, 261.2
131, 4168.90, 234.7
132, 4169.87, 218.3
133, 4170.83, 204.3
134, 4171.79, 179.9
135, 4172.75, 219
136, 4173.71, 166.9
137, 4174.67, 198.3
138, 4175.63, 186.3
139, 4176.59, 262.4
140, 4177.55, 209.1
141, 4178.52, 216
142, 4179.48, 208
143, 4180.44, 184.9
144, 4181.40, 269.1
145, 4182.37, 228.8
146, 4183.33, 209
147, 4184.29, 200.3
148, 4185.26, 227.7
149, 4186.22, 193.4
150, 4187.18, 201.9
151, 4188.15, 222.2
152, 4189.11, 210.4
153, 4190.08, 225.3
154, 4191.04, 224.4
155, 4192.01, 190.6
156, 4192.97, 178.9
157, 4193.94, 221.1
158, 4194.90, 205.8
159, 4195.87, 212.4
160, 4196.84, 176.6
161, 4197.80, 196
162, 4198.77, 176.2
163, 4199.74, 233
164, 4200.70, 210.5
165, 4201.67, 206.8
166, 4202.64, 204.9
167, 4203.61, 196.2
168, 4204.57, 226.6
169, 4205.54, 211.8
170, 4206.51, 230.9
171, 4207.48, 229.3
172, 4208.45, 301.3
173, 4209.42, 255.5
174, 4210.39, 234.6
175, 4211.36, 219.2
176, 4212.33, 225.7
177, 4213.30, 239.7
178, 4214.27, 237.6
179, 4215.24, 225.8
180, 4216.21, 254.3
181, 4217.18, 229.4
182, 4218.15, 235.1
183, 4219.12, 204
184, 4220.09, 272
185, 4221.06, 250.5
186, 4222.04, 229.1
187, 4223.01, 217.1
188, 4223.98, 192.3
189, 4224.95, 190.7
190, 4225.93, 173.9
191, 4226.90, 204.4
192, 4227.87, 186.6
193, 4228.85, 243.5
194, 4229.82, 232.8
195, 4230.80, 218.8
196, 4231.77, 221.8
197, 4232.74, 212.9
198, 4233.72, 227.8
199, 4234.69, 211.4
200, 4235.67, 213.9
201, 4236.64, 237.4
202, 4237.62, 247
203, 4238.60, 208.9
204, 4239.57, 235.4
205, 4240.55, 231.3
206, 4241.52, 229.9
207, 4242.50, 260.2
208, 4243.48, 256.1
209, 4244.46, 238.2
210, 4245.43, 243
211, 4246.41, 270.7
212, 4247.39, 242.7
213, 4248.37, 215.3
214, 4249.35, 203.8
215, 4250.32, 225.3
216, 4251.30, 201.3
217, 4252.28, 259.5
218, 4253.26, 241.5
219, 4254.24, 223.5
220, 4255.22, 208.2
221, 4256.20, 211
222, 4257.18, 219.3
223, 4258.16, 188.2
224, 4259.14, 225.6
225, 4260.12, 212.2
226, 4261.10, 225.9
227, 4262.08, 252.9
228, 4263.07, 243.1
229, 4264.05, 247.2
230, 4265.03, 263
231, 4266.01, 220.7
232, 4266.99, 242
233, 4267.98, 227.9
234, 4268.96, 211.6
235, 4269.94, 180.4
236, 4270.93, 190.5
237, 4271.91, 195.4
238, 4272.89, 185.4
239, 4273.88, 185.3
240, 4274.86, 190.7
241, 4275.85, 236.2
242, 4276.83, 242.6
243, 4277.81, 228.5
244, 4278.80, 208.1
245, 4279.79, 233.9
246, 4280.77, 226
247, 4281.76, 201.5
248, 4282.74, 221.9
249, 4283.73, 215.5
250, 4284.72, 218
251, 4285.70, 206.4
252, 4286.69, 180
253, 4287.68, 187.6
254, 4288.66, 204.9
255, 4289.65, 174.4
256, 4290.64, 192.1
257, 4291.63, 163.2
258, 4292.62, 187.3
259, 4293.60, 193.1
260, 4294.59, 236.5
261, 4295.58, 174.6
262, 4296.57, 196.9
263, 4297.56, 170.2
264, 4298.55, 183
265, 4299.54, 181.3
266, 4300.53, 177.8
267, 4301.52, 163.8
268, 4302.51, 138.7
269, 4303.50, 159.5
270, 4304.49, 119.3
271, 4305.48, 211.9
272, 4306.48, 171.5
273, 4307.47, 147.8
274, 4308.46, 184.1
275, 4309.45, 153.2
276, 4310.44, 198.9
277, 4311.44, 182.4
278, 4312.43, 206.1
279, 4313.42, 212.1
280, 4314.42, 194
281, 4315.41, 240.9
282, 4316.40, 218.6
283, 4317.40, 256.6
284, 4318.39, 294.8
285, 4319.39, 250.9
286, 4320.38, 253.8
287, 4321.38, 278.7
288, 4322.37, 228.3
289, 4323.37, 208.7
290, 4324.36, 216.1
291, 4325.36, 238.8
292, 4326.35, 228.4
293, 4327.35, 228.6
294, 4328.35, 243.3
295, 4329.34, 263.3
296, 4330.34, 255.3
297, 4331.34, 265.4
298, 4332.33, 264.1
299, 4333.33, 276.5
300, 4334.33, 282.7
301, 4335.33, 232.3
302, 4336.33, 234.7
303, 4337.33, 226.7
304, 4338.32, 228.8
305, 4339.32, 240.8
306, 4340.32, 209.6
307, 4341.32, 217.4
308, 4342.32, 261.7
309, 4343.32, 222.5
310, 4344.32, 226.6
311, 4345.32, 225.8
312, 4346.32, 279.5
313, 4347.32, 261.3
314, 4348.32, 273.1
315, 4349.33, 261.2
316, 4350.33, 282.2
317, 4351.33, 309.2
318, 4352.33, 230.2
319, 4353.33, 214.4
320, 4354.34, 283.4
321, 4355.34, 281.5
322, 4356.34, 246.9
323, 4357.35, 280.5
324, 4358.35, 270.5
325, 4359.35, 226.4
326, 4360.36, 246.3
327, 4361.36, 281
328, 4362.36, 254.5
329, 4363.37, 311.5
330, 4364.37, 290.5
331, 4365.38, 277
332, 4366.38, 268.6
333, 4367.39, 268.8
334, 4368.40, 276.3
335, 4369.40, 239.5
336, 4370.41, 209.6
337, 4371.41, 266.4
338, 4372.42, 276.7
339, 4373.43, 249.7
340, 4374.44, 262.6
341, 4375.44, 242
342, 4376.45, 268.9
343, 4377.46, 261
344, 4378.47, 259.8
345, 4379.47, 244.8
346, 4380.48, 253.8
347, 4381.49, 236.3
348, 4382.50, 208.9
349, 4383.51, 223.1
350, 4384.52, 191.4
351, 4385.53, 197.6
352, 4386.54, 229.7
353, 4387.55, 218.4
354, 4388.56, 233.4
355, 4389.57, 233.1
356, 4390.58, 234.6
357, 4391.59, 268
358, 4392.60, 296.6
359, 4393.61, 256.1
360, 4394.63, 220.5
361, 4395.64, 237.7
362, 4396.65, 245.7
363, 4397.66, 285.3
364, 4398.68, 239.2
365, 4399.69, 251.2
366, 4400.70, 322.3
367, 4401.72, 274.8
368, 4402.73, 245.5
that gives 0.27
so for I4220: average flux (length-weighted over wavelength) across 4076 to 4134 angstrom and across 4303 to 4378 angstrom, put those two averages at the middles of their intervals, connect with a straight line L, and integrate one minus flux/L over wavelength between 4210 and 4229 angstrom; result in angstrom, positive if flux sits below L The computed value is 0.2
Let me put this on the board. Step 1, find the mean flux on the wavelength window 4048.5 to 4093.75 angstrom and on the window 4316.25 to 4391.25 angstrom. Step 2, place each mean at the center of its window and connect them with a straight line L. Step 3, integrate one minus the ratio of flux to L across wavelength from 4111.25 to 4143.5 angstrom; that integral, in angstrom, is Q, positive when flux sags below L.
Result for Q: 1.6 angstrom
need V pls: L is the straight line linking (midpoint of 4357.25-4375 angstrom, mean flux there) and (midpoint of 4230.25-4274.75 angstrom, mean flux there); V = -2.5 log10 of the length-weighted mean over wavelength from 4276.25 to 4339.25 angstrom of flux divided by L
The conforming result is 0.150 mag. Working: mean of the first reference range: 224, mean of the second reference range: 264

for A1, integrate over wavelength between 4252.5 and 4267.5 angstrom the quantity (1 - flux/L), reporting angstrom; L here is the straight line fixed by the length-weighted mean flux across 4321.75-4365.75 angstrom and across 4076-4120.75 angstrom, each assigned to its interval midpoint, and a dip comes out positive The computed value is 0.5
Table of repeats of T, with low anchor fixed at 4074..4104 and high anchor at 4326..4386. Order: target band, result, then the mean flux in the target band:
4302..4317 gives 0.31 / 183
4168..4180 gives 0.06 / 210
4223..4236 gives 0.10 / 210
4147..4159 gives 0.07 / 205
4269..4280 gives 0.16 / 206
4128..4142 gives 0.06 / 204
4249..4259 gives 0.08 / 219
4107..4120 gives 0.02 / 208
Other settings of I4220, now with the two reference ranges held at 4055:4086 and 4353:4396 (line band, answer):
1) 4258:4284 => 1.9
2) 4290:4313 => 6.0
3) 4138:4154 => 0.9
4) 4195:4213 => 0.6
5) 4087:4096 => -0.5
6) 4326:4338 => -0.2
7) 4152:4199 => 1.6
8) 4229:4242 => 0.3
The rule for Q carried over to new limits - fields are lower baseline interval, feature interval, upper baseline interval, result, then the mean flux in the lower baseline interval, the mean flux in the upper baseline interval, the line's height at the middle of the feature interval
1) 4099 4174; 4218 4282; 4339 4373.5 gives 3.1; 210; 258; 235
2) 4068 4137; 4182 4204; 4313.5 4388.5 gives 1.8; 211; 249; 225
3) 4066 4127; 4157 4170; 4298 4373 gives -0.9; 213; 236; 220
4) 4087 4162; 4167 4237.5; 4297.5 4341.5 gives -2.1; 208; 217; 212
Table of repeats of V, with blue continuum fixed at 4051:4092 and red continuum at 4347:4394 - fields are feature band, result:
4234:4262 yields 0.044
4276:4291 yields 0.156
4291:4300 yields 0.288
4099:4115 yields 0.121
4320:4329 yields 0.053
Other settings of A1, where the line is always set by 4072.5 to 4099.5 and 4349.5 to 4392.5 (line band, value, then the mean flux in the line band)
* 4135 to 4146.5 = 0.8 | 206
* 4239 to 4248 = -0.3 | 245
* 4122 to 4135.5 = 0.7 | 208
